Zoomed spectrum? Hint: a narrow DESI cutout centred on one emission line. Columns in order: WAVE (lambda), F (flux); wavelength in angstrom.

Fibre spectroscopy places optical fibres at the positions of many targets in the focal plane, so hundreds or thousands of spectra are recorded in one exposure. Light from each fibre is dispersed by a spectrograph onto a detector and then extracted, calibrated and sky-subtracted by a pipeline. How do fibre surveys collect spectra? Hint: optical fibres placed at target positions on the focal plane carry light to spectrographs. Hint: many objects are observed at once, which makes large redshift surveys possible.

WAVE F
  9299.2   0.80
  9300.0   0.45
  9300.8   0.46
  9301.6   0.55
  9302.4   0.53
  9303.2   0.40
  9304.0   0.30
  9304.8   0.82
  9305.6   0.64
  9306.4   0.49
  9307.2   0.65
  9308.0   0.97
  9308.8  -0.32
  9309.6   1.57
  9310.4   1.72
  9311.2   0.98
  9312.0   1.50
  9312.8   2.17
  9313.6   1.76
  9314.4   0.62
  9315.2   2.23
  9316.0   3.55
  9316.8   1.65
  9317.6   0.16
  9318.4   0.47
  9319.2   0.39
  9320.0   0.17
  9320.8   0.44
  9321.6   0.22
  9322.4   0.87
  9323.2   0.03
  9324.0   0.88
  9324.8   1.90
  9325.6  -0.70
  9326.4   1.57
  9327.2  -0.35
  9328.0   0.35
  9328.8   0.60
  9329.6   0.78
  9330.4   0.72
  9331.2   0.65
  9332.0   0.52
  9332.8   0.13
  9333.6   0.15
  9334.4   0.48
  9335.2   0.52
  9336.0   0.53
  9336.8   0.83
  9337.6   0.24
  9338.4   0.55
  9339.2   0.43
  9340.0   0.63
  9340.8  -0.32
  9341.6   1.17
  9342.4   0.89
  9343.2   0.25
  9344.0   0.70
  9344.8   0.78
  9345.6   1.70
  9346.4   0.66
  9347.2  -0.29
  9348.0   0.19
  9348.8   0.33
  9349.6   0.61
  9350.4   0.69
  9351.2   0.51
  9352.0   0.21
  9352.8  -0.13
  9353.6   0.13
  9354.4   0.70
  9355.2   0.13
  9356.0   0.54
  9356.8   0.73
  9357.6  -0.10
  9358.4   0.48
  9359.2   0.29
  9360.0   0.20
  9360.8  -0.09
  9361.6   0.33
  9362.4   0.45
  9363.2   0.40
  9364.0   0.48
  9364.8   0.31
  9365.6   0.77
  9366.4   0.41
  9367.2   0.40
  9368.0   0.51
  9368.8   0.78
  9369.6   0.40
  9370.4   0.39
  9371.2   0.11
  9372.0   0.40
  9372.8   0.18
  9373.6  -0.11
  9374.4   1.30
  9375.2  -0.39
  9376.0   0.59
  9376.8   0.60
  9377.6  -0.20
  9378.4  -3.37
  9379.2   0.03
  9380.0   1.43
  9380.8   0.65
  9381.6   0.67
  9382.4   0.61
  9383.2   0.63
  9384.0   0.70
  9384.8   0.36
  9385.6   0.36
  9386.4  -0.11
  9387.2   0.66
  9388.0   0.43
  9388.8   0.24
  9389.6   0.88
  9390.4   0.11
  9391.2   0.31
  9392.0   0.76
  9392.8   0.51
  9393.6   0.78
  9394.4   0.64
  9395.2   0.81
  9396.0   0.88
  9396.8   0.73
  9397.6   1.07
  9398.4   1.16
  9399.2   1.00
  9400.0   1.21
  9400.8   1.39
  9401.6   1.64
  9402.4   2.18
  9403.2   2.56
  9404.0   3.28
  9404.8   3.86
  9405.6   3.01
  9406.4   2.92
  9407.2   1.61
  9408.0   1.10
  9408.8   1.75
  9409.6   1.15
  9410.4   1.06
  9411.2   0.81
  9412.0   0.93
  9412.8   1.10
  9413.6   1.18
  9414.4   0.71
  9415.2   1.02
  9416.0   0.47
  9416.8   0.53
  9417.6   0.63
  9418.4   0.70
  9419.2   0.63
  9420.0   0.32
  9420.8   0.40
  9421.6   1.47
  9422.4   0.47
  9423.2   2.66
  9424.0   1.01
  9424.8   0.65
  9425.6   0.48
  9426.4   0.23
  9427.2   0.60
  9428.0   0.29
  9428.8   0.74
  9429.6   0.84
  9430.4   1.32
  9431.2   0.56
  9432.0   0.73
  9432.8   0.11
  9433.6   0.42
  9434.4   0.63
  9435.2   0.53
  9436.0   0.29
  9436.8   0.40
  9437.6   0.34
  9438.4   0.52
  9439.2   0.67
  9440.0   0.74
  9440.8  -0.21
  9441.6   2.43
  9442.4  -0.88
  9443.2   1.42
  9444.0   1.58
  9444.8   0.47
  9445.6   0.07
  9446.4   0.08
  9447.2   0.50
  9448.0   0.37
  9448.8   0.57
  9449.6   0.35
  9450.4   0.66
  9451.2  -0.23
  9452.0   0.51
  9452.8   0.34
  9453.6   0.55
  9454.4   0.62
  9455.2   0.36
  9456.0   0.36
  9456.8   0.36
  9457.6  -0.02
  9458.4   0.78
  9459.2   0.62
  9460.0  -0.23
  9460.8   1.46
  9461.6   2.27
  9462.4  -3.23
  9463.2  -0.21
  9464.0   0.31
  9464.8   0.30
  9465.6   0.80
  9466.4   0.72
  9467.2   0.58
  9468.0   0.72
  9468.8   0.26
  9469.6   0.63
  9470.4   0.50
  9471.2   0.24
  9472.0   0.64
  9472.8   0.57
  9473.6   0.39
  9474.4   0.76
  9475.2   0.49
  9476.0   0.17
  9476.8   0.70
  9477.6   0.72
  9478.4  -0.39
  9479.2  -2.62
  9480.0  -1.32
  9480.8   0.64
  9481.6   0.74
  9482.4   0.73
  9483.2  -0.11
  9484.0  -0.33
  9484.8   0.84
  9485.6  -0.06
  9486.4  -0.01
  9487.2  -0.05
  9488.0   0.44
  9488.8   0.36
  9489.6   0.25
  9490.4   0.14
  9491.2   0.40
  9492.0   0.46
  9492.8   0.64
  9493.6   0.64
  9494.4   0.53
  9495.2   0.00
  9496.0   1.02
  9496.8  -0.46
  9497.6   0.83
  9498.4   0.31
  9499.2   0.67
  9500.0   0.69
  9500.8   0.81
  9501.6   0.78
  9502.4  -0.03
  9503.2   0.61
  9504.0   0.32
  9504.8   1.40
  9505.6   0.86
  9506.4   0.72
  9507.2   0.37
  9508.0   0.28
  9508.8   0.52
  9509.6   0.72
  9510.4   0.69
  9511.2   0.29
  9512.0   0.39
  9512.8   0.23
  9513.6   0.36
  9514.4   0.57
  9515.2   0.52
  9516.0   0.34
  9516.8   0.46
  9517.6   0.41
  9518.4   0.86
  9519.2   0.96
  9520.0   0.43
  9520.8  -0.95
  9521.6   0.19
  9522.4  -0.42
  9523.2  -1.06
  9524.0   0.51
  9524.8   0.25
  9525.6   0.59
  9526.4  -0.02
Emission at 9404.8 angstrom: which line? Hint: [O III] 5007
